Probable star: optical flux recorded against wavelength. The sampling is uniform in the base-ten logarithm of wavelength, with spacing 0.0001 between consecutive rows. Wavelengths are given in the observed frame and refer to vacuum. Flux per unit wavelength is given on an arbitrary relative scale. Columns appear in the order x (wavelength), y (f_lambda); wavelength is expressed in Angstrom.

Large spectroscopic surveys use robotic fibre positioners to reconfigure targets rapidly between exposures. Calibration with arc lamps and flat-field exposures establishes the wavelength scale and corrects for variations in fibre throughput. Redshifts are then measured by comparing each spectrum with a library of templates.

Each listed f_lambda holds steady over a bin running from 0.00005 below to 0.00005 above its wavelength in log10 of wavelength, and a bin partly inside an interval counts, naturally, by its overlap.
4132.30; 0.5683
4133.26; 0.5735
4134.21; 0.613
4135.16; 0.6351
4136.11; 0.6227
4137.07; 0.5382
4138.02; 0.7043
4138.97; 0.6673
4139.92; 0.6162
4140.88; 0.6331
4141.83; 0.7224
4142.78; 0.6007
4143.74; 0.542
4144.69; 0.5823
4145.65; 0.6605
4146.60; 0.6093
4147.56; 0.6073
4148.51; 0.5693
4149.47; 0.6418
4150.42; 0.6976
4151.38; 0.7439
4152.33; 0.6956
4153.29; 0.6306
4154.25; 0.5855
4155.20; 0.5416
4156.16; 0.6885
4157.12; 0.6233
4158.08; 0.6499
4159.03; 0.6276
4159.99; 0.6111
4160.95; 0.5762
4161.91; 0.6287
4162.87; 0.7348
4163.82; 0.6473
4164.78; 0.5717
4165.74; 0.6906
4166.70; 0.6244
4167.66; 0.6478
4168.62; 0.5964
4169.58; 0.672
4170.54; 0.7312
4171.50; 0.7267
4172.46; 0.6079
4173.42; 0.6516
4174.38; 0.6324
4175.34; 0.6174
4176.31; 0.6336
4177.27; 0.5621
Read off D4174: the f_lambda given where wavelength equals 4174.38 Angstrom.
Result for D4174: 0.6324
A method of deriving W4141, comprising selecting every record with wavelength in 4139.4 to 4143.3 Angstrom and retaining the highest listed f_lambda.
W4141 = 0.7224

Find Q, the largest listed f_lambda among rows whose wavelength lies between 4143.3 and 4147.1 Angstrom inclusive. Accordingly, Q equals 0.6605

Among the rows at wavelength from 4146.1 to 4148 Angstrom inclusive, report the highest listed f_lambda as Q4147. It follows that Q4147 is 0.6093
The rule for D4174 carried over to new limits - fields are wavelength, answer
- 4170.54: 0.7312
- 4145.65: 0.6605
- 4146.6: 0.6093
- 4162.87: 0.7348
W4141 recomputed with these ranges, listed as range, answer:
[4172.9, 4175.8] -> 0.6516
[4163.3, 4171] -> 0.7312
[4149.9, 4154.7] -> 0.7439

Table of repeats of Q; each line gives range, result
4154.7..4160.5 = 0.6885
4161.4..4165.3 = 0.7348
